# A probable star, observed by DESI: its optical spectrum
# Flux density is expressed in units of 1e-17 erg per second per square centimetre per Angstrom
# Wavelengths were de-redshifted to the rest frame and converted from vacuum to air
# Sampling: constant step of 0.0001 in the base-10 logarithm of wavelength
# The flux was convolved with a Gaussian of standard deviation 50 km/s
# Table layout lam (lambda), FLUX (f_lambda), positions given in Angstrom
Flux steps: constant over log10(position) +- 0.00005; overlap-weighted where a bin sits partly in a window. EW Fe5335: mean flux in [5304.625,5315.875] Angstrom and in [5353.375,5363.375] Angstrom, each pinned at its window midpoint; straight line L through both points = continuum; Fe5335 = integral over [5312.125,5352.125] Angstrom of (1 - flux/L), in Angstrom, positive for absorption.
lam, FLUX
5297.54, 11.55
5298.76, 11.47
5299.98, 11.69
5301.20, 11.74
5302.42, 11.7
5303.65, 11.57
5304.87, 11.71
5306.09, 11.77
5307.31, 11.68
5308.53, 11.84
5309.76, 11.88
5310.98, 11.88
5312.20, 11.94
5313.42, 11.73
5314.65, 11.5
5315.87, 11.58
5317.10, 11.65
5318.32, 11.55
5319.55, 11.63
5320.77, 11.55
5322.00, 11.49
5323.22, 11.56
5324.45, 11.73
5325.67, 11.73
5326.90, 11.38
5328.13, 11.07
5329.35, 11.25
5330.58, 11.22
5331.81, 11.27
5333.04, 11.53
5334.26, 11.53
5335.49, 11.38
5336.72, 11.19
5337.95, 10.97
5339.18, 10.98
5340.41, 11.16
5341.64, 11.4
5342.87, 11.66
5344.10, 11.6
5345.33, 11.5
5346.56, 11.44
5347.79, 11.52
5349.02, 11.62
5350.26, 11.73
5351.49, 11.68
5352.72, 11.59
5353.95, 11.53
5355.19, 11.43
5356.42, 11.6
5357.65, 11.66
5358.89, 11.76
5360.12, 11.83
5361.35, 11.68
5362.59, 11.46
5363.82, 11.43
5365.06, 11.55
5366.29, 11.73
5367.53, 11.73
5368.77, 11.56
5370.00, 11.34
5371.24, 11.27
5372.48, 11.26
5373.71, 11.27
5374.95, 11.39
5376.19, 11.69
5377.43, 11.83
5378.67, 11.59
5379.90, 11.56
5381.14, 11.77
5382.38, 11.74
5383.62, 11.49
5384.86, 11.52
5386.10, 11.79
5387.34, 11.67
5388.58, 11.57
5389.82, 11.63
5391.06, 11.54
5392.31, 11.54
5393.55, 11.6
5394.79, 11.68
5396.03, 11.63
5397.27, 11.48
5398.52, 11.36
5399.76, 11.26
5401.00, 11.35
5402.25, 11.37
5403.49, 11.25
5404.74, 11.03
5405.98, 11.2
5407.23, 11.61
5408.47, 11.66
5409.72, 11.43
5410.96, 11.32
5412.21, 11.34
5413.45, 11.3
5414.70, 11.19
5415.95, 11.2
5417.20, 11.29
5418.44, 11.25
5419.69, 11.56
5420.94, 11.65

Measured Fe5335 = 0.78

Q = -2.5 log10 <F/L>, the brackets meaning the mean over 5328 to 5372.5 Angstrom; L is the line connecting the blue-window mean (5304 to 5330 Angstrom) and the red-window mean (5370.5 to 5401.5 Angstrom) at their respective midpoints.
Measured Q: 0.01 mag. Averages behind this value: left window 11.6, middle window 11.5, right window 11.5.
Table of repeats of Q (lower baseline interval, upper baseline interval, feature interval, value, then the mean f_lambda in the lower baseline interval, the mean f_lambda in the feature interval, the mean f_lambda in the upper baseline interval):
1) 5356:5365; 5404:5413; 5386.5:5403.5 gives -0.01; 11.6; 11.5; 11.4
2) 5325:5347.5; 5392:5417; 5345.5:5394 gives -0.02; 11.4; 11.6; 11.4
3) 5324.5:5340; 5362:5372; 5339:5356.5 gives -0.01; 11.3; 11.5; 11.5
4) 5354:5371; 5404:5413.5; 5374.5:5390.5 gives -0.01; 11.6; 11.6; 11.4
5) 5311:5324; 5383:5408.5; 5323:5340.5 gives 0.03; 11.6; 11.3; 11.5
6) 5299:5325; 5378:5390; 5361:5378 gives 0.01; 11.7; 11.5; 11.6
